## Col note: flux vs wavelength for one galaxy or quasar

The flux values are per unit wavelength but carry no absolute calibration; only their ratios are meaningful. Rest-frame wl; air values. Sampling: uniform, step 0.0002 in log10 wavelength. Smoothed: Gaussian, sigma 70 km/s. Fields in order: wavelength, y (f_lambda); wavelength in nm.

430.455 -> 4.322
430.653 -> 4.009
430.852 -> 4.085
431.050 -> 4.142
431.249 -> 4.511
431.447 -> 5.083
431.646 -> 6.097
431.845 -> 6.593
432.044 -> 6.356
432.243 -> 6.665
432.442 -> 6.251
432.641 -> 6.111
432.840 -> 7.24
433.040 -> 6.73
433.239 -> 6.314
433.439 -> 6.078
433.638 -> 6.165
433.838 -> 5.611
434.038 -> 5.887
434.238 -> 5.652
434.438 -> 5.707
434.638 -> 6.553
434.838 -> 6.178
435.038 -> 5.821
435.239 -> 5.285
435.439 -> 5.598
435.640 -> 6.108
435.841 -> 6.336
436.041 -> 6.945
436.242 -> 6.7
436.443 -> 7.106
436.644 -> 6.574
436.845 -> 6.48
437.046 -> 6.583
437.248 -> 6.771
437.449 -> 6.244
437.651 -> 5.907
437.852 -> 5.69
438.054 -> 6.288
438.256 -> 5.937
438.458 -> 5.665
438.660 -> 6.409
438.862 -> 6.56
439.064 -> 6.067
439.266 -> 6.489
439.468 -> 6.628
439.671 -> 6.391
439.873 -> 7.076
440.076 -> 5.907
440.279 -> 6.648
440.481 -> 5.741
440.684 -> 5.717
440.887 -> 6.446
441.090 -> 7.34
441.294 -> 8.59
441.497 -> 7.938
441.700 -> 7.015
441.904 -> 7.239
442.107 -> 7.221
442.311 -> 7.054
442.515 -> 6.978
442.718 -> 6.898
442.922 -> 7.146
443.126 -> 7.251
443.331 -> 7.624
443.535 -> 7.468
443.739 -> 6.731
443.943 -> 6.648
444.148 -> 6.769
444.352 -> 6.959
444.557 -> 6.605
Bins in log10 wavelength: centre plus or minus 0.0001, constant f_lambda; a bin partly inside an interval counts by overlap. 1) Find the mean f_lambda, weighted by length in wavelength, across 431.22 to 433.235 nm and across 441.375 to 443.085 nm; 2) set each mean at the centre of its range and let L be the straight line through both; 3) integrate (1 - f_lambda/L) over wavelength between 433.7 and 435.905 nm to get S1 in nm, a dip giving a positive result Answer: 0.204 nm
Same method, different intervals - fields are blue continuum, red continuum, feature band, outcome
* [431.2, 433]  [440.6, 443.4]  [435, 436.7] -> 0.070 nm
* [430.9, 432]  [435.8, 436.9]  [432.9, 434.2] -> -0.055 nm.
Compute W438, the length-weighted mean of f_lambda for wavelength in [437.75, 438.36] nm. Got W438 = 5.97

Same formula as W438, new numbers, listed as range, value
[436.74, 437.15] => 6.53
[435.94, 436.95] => 6.77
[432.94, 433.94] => 6.18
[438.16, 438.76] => 6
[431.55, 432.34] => 6.43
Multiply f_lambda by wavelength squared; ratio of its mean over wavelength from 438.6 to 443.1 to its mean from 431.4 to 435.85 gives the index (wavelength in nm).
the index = 1.15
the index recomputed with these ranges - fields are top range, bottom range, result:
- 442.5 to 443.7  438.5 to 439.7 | 1.15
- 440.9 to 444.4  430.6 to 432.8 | 1.37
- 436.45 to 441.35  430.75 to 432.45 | 1.21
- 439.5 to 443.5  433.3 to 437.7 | 1.15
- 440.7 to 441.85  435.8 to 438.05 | 1.15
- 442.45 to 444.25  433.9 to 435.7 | 1.25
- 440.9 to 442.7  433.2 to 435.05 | 1.27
